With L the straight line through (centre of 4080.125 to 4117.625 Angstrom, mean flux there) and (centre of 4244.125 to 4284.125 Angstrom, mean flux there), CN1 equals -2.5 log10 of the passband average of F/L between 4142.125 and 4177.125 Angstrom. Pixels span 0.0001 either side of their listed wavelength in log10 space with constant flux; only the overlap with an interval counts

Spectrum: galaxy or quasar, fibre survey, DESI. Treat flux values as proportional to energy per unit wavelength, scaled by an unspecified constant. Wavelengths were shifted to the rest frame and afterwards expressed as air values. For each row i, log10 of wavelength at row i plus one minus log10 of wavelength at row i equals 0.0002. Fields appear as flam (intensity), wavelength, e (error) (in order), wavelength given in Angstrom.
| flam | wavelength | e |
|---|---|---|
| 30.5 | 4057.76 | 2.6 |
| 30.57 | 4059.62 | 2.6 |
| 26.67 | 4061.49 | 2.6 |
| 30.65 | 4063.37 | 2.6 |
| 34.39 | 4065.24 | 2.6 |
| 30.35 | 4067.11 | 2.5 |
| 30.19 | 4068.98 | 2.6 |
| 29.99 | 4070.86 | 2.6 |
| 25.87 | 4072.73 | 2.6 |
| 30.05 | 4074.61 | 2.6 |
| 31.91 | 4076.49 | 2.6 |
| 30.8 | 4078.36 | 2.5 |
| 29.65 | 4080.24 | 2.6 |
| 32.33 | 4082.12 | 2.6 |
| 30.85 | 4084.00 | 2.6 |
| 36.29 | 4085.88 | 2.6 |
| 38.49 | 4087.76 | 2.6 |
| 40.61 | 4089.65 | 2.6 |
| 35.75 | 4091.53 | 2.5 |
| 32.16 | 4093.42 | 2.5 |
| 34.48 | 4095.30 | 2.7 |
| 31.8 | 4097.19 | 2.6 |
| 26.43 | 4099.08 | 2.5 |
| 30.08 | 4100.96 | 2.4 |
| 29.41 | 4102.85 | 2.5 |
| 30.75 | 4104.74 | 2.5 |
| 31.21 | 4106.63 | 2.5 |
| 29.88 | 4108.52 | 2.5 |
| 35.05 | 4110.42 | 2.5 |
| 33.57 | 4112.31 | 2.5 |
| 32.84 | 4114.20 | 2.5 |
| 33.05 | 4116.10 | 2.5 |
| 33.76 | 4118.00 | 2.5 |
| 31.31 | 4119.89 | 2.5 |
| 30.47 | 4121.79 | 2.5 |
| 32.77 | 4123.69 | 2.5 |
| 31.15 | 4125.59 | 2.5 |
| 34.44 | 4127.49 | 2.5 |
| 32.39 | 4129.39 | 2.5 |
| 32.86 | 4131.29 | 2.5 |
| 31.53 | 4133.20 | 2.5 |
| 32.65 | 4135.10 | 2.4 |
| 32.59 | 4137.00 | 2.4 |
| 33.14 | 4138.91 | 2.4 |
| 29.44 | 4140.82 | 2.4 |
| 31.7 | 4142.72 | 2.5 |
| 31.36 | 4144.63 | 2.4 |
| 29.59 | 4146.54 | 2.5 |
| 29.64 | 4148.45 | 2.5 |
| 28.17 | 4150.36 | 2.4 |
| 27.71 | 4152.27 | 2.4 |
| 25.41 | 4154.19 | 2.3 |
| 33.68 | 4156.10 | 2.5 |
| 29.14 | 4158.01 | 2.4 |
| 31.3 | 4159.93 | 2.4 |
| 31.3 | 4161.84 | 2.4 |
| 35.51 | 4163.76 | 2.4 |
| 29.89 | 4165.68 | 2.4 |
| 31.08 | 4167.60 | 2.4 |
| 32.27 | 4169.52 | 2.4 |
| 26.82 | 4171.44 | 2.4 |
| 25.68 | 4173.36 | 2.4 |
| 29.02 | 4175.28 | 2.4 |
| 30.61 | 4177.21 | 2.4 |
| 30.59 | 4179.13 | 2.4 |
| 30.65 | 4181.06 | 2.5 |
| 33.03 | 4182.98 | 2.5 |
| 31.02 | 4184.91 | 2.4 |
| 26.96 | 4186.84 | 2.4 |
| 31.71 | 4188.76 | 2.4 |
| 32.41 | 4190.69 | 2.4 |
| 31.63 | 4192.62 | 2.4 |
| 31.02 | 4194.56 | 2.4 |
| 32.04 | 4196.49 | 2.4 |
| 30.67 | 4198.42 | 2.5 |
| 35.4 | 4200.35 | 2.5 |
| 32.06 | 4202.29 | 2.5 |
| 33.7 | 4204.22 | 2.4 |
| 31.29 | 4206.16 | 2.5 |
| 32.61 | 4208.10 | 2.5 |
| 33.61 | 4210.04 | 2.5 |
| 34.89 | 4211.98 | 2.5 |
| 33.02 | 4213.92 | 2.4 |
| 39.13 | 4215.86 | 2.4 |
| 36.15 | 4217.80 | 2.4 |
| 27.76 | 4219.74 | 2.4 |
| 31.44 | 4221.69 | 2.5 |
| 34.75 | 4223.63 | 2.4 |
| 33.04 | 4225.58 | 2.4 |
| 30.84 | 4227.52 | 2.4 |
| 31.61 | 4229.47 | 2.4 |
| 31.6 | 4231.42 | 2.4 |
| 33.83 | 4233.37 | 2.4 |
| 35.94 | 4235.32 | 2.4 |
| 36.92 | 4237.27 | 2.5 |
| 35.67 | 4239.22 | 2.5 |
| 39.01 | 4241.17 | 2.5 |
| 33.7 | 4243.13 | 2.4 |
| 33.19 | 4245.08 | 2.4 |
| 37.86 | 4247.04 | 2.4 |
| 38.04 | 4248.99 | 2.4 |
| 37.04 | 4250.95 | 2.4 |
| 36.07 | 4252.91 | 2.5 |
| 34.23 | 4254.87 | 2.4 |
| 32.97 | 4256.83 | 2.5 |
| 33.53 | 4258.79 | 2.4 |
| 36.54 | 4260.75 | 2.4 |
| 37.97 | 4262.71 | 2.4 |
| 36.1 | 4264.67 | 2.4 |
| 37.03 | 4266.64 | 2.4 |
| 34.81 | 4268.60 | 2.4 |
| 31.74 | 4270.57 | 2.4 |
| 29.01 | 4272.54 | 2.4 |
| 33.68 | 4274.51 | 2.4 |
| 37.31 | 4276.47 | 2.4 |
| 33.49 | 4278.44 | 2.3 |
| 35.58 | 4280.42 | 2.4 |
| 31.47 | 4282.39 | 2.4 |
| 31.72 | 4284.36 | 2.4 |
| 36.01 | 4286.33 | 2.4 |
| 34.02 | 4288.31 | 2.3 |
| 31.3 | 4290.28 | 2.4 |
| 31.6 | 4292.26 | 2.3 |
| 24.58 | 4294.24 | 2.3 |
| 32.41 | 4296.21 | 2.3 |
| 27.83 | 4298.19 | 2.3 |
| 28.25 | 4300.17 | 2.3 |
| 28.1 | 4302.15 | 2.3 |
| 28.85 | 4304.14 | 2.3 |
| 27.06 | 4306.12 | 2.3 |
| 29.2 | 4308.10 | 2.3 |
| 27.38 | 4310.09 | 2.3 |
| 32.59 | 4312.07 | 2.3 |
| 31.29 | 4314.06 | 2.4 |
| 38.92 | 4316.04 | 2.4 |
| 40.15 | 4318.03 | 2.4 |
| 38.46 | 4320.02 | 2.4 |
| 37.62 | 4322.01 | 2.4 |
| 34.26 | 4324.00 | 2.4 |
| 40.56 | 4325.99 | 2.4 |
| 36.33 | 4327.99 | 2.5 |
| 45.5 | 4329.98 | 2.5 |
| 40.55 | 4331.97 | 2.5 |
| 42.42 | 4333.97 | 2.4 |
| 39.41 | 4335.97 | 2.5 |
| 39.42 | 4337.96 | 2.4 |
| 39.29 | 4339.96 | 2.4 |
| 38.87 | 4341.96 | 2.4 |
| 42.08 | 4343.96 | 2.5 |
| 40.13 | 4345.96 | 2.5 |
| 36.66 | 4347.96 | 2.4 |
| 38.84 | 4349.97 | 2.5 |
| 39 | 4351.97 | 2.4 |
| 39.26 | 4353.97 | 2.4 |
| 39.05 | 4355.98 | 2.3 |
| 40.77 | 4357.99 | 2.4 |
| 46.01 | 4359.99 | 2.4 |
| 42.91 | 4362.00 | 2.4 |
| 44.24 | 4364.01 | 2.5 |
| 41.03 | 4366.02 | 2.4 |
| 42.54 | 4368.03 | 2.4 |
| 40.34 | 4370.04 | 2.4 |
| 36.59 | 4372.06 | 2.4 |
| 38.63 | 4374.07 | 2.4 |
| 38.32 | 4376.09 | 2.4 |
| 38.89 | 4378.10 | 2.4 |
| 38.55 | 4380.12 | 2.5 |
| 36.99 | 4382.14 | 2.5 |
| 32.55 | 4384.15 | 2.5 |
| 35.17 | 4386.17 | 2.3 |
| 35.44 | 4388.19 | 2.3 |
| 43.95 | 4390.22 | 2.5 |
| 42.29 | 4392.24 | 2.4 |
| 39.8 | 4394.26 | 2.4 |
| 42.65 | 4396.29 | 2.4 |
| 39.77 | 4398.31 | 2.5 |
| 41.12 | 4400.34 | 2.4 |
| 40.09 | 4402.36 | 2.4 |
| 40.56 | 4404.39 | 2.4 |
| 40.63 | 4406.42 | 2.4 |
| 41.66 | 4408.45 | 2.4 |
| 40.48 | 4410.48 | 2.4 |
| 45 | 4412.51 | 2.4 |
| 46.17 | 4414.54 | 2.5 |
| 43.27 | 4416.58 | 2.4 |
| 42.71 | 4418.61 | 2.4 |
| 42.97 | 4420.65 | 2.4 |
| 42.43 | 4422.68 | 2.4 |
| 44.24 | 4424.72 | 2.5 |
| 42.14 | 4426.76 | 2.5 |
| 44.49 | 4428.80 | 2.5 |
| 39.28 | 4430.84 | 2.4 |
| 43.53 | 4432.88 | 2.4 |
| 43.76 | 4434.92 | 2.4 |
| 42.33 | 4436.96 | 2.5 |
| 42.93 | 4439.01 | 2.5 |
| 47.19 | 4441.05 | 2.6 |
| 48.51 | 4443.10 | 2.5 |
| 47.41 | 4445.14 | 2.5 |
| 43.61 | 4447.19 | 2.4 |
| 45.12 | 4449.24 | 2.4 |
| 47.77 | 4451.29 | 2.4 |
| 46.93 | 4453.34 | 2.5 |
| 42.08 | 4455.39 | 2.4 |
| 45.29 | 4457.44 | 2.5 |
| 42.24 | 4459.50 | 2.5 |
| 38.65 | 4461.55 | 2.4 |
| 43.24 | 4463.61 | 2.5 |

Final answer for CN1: 0.12 mag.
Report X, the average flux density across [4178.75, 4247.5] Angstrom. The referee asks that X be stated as 33.1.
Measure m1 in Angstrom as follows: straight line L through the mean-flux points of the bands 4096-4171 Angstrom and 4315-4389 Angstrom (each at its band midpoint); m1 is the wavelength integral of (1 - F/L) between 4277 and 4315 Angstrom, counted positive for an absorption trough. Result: 6.6 Angstrom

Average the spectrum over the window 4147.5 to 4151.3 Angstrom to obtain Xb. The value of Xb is 28.9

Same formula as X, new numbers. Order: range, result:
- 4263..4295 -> 33.2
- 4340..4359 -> 39.4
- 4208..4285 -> 34.4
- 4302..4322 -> 32.6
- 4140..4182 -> 30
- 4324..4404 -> 39.8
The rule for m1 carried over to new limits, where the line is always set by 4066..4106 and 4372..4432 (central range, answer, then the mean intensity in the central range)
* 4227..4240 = 0.76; 33.8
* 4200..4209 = 0.58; 32.8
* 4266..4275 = 0.95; 33.1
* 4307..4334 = 1.28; 36.6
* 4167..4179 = 1.74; 29.3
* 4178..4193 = 1.58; 31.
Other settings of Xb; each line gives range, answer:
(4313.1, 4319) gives 36.8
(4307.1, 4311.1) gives 28.3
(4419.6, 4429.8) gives 43.2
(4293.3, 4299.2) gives 28.3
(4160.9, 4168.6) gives 31.9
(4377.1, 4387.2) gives 36.4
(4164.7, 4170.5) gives 31.1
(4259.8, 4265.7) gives 36.9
